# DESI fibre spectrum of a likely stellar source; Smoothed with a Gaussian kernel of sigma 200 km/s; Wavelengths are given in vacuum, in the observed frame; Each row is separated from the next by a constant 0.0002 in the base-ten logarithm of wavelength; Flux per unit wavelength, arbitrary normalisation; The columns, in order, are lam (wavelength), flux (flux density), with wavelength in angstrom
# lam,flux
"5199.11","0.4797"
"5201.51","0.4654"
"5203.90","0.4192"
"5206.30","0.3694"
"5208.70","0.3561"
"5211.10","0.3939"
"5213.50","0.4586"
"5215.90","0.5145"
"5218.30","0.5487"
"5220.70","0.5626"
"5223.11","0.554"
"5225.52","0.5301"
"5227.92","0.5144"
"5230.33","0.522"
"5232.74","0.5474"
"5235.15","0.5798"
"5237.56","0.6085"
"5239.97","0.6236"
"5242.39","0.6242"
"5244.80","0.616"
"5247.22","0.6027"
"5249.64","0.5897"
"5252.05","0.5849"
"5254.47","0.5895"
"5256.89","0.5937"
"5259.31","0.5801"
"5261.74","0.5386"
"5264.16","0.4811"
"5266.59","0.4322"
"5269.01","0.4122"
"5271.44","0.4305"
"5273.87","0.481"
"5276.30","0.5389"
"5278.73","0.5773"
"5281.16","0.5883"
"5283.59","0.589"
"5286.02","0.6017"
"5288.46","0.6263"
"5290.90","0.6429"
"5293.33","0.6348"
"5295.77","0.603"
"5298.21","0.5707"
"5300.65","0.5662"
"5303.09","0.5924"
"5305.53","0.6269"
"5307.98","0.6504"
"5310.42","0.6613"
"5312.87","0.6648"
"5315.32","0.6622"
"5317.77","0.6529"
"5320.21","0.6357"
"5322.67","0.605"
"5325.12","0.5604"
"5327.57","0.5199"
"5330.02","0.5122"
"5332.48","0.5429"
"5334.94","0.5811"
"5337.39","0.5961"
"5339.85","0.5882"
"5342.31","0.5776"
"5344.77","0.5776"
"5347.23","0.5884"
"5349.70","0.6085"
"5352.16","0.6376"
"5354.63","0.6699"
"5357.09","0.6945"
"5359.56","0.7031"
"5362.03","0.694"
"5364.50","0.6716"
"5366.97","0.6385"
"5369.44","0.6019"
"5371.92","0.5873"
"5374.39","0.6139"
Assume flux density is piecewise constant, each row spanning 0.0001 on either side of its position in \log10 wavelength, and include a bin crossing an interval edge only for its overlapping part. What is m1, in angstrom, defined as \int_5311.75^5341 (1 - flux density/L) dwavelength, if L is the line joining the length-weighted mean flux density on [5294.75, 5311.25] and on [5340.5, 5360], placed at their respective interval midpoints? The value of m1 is 1.2 angstrom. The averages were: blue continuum 0.609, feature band 0.593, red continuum 0.628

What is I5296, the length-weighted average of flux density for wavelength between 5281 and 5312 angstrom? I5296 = 0.613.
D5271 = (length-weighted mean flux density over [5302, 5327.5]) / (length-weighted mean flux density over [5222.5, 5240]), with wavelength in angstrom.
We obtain 1.1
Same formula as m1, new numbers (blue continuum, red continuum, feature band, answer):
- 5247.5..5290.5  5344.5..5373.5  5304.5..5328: -1.3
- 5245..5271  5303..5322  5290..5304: 0.3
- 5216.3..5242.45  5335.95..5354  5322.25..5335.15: 1.0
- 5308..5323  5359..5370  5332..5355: 2.2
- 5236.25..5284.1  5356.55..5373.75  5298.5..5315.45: -0.8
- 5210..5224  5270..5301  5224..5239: -0.9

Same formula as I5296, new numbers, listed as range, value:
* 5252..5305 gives 0.557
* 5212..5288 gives 0.549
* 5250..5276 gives 0.516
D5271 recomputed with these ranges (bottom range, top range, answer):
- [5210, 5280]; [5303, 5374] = 1.15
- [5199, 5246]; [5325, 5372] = 1.18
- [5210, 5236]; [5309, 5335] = 1.15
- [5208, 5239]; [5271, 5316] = 1.15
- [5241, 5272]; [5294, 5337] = 1.10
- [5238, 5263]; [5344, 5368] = 1.09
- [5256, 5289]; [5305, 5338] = 1.14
